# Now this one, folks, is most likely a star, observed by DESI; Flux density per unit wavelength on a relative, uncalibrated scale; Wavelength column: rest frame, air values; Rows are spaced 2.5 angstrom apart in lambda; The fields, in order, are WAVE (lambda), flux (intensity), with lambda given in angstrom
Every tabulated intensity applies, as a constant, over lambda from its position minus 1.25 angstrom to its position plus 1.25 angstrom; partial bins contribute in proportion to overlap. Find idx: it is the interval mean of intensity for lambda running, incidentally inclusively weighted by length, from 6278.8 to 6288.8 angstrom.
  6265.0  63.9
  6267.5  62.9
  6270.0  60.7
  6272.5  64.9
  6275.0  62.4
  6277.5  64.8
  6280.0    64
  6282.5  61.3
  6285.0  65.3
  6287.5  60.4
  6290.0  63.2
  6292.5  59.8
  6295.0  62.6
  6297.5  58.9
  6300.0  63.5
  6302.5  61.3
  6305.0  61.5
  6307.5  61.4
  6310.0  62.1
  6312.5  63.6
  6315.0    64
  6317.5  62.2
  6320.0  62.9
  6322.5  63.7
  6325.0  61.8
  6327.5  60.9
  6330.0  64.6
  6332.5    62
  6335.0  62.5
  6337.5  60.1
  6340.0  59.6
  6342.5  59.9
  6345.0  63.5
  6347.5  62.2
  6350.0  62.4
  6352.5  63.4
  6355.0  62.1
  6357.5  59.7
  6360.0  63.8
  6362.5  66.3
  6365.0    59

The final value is 62.7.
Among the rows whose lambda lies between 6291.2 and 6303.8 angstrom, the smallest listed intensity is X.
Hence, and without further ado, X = 58.9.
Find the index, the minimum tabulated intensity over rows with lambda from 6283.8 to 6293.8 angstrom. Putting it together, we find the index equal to 59.8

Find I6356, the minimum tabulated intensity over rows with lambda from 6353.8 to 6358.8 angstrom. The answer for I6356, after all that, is 59.7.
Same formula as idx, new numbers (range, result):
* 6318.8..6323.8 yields 63.3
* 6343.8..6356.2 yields 62.7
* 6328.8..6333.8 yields 63.3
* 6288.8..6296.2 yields 61.9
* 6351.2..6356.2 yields 62.8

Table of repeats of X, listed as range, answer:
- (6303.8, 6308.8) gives 61.4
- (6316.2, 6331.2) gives 60.9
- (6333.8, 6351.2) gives 59.6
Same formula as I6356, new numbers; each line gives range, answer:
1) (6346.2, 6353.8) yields 62.2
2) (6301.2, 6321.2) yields 61.3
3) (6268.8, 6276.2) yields 60.7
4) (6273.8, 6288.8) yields 60.4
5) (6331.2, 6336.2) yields 62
